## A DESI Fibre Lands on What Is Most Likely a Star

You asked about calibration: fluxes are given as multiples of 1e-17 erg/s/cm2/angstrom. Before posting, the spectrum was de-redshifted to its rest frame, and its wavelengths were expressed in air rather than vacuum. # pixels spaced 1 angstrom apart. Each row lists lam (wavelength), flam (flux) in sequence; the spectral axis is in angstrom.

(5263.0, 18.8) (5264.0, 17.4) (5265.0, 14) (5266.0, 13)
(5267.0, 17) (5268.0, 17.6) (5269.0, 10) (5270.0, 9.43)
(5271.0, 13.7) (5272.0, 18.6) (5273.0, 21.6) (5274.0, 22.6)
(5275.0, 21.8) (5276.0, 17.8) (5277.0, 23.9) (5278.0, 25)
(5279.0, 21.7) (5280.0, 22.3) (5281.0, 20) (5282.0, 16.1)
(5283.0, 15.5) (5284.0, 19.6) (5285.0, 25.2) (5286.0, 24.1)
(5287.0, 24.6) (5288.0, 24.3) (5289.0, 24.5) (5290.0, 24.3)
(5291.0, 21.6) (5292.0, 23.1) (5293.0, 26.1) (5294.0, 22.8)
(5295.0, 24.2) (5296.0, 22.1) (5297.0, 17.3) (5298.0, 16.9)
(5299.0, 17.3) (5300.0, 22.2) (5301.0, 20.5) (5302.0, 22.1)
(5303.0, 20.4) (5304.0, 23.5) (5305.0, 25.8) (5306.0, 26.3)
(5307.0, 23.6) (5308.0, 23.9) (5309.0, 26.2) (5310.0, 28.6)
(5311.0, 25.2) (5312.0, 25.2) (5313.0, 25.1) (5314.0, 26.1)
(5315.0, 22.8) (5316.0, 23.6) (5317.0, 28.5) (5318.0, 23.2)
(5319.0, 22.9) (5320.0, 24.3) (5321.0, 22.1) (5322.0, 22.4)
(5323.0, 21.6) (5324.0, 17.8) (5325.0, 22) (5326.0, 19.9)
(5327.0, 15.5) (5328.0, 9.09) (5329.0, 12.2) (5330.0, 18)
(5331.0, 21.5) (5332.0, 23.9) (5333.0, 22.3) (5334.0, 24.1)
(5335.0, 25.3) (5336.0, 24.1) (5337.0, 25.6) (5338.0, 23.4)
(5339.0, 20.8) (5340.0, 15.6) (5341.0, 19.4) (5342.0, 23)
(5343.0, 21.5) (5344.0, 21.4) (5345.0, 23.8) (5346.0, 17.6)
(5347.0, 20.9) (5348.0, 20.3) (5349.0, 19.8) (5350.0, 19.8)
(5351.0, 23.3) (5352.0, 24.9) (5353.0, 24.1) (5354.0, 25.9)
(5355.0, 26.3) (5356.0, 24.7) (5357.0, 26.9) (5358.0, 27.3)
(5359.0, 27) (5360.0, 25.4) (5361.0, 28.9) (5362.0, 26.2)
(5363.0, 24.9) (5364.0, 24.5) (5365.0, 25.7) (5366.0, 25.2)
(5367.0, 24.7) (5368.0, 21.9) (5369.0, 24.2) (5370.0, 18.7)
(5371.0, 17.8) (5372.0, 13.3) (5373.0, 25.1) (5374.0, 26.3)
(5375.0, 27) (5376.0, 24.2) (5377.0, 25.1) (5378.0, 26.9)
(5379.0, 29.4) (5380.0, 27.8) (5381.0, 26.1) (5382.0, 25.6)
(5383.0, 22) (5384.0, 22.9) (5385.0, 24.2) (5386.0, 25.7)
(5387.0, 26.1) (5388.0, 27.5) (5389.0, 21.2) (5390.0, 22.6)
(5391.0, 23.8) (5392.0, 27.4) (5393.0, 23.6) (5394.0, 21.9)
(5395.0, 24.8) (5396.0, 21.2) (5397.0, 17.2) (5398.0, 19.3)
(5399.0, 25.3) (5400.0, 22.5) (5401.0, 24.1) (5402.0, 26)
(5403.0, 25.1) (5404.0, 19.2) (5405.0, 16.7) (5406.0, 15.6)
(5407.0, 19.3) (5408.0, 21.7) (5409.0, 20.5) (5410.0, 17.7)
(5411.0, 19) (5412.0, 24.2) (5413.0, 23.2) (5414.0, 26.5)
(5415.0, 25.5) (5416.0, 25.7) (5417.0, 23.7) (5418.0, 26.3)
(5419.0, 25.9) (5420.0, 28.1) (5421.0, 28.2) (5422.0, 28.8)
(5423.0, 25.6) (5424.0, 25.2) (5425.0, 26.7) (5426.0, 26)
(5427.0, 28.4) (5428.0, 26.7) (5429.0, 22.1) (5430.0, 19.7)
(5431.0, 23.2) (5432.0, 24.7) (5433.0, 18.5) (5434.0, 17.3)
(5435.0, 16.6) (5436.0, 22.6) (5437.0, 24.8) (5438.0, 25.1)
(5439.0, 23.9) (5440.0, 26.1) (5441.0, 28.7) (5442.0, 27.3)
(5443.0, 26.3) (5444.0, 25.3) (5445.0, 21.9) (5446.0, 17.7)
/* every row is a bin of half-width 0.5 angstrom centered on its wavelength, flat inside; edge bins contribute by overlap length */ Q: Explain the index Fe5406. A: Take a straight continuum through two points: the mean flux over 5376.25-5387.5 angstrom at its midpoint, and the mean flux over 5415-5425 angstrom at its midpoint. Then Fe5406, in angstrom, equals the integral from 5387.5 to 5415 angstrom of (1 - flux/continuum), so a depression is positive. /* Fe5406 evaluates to 4.0 angstrom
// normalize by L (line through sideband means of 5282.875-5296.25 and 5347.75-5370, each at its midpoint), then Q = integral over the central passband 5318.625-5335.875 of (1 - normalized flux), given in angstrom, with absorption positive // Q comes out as 2.6 angstrom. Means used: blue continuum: 23.2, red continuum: 24.5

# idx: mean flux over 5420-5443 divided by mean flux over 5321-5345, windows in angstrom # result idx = 1.19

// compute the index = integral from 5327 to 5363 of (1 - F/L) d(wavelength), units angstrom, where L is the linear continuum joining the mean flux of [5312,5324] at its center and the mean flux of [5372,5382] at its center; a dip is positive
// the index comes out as 3.4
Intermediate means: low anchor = 23.7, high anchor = 25.7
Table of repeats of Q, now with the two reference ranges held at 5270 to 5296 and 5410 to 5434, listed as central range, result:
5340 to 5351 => 1.1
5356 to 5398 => -1.3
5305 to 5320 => -1.9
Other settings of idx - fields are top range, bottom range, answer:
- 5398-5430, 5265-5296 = 1.17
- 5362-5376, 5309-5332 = 1.06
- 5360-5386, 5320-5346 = 1.18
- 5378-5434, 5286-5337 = 1.06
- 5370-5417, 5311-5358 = 1.04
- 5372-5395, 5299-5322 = 1.04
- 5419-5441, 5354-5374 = 1.00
